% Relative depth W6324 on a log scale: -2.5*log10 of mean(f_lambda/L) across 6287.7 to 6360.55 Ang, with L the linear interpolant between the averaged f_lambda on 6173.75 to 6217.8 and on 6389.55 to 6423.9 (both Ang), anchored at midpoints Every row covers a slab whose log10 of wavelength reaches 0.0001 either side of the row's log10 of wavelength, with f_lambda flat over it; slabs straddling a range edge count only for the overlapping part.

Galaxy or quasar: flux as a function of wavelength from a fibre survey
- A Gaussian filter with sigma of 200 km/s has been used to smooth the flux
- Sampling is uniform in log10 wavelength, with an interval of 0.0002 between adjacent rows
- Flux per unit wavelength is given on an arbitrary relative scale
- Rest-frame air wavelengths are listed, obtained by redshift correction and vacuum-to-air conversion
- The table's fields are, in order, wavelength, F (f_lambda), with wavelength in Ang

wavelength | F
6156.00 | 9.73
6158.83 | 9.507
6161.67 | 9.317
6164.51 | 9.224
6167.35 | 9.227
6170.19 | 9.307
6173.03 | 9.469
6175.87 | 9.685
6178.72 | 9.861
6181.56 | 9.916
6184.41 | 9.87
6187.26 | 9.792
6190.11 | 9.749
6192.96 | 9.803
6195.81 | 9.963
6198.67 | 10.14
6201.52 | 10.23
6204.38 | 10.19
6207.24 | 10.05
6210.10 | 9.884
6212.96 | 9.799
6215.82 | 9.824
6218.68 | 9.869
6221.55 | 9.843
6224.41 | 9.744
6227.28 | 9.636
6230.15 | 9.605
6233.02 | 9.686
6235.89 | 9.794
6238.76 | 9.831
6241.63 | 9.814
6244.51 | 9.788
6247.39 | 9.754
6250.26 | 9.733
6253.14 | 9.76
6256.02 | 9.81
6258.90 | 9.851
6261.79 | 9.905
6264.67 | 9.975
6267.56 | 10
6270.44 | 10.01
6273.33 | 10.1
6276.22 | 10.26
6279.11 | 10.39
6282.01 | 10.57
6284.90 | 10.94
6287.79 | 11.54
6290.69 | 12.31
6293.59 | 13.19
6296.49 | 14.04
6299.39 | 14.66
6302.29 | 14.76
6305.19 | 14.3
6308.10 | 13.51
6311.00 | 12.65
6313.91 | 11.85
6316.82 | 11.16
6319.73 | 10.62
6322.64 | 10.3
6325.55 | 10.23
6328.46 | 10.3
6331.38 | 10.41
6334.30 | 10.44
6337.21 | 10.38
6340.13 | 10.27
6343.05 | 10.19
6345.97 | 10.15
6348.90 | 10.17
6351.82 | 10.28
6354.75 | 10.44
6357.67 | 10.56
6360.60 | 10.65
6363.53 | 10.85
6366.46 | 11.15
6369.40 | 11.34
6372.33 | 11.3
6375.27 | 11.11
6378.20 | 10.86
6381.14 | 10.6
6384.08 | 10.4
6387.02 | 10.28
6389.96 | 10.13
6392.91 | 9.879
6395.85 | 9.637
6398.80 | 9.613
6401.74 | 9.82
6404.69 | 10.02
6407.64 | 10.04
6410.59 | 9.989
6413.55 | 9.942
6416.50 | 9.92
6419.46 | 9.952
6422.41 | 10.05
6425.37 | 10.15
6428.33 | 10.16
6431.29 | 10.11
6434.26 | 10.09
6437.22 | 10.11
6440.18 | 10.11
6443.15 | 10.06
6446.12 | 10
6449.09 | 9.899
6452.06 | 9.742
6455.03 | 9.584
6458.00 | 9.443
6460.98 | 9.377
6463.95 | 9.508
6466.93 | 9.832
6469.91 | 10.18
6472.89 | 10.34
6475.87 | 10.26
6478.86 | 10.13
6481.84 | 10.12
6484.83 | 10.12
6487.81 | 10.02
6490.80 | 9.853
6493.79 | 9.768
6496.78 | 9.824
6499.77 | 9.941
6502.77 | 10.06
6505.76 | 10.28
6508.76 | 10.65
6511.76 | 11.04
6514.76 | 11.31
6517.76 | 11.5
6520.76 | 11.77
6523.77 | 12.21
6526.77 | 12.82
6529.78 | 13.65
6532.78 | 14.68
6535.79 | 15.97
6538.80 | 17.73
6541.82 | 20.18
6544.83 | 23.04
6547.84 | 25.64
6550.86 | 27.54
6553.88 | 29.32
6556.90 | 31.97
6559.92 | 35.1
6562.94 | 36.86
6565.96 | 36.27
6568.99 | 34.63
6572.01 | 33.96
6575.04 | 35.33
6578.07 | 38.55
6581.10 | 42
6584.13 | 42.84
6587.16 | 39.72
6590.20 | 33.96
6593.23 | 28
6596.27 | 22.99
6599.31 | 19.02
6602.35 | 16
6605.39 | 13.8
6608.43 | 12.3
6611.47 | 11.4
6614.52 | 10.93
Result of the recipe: -0.16 mag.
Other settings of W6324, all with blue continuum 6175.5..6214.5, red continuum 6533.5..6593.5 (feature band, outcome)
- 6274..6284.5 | 0.38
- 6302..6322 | 0.31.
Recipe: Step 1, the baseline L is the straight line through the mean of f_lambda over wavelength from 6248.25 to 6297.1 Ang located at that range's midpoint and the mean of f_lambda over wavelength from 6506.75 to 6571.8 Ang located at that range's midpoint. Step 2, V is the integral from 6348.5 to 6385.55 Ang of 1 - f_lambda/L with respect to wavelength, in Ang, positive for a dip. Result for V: 9.4 Ang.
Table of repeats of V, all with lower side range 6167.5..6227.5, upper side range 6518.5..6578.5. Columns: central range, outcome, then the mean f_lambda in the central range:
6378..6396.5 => 8.0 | 10.2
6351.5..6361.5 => 3.7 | 10.5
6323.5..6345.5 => 7.6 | 10.3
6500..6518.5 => 10.0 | 10.7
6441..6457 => 8.4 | 9.85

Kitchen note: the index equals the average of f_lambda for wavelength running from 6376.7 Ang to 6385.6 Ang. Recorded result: 10.6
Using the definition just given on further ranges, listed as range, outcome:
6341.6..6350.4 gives 10.2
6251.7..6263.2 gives 9.83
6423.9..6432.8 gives 10.1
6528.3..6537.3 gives 14.8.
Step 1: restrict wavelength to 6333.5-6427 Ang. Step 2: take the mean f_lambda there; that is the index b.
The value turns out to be 10.3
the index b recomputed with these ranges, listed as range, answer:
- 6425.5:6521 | 10.1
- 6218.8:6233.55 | 9.72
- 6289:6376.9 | 11.4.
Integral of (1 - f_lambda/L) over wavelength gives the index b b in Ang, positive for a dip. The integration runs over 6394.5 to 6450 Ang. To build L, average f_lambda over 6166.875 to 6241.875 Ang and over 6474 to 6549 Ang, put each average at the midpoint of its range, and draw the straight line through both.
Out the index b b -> 9.2 Ang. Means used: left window 9.81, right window 12.8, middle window 9.98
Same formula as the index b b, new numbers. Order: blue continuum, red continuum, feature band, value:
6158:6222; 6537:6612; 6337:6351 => 5.7 Ang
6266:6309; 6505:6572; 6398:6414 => 6.3 Ang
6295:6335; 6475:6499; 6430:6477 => 2.3 Ang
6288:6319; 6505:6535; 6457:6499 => 8.2 Ang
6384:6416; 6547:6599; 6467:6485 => 9.0 Ang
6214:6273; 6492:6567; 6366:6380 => 2.6 Ang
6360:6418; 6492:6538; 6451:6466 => 2.2 Ang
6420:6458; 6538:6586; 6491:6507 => 8.3 Ang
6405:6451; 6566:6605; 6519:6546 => 9.9 Ang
